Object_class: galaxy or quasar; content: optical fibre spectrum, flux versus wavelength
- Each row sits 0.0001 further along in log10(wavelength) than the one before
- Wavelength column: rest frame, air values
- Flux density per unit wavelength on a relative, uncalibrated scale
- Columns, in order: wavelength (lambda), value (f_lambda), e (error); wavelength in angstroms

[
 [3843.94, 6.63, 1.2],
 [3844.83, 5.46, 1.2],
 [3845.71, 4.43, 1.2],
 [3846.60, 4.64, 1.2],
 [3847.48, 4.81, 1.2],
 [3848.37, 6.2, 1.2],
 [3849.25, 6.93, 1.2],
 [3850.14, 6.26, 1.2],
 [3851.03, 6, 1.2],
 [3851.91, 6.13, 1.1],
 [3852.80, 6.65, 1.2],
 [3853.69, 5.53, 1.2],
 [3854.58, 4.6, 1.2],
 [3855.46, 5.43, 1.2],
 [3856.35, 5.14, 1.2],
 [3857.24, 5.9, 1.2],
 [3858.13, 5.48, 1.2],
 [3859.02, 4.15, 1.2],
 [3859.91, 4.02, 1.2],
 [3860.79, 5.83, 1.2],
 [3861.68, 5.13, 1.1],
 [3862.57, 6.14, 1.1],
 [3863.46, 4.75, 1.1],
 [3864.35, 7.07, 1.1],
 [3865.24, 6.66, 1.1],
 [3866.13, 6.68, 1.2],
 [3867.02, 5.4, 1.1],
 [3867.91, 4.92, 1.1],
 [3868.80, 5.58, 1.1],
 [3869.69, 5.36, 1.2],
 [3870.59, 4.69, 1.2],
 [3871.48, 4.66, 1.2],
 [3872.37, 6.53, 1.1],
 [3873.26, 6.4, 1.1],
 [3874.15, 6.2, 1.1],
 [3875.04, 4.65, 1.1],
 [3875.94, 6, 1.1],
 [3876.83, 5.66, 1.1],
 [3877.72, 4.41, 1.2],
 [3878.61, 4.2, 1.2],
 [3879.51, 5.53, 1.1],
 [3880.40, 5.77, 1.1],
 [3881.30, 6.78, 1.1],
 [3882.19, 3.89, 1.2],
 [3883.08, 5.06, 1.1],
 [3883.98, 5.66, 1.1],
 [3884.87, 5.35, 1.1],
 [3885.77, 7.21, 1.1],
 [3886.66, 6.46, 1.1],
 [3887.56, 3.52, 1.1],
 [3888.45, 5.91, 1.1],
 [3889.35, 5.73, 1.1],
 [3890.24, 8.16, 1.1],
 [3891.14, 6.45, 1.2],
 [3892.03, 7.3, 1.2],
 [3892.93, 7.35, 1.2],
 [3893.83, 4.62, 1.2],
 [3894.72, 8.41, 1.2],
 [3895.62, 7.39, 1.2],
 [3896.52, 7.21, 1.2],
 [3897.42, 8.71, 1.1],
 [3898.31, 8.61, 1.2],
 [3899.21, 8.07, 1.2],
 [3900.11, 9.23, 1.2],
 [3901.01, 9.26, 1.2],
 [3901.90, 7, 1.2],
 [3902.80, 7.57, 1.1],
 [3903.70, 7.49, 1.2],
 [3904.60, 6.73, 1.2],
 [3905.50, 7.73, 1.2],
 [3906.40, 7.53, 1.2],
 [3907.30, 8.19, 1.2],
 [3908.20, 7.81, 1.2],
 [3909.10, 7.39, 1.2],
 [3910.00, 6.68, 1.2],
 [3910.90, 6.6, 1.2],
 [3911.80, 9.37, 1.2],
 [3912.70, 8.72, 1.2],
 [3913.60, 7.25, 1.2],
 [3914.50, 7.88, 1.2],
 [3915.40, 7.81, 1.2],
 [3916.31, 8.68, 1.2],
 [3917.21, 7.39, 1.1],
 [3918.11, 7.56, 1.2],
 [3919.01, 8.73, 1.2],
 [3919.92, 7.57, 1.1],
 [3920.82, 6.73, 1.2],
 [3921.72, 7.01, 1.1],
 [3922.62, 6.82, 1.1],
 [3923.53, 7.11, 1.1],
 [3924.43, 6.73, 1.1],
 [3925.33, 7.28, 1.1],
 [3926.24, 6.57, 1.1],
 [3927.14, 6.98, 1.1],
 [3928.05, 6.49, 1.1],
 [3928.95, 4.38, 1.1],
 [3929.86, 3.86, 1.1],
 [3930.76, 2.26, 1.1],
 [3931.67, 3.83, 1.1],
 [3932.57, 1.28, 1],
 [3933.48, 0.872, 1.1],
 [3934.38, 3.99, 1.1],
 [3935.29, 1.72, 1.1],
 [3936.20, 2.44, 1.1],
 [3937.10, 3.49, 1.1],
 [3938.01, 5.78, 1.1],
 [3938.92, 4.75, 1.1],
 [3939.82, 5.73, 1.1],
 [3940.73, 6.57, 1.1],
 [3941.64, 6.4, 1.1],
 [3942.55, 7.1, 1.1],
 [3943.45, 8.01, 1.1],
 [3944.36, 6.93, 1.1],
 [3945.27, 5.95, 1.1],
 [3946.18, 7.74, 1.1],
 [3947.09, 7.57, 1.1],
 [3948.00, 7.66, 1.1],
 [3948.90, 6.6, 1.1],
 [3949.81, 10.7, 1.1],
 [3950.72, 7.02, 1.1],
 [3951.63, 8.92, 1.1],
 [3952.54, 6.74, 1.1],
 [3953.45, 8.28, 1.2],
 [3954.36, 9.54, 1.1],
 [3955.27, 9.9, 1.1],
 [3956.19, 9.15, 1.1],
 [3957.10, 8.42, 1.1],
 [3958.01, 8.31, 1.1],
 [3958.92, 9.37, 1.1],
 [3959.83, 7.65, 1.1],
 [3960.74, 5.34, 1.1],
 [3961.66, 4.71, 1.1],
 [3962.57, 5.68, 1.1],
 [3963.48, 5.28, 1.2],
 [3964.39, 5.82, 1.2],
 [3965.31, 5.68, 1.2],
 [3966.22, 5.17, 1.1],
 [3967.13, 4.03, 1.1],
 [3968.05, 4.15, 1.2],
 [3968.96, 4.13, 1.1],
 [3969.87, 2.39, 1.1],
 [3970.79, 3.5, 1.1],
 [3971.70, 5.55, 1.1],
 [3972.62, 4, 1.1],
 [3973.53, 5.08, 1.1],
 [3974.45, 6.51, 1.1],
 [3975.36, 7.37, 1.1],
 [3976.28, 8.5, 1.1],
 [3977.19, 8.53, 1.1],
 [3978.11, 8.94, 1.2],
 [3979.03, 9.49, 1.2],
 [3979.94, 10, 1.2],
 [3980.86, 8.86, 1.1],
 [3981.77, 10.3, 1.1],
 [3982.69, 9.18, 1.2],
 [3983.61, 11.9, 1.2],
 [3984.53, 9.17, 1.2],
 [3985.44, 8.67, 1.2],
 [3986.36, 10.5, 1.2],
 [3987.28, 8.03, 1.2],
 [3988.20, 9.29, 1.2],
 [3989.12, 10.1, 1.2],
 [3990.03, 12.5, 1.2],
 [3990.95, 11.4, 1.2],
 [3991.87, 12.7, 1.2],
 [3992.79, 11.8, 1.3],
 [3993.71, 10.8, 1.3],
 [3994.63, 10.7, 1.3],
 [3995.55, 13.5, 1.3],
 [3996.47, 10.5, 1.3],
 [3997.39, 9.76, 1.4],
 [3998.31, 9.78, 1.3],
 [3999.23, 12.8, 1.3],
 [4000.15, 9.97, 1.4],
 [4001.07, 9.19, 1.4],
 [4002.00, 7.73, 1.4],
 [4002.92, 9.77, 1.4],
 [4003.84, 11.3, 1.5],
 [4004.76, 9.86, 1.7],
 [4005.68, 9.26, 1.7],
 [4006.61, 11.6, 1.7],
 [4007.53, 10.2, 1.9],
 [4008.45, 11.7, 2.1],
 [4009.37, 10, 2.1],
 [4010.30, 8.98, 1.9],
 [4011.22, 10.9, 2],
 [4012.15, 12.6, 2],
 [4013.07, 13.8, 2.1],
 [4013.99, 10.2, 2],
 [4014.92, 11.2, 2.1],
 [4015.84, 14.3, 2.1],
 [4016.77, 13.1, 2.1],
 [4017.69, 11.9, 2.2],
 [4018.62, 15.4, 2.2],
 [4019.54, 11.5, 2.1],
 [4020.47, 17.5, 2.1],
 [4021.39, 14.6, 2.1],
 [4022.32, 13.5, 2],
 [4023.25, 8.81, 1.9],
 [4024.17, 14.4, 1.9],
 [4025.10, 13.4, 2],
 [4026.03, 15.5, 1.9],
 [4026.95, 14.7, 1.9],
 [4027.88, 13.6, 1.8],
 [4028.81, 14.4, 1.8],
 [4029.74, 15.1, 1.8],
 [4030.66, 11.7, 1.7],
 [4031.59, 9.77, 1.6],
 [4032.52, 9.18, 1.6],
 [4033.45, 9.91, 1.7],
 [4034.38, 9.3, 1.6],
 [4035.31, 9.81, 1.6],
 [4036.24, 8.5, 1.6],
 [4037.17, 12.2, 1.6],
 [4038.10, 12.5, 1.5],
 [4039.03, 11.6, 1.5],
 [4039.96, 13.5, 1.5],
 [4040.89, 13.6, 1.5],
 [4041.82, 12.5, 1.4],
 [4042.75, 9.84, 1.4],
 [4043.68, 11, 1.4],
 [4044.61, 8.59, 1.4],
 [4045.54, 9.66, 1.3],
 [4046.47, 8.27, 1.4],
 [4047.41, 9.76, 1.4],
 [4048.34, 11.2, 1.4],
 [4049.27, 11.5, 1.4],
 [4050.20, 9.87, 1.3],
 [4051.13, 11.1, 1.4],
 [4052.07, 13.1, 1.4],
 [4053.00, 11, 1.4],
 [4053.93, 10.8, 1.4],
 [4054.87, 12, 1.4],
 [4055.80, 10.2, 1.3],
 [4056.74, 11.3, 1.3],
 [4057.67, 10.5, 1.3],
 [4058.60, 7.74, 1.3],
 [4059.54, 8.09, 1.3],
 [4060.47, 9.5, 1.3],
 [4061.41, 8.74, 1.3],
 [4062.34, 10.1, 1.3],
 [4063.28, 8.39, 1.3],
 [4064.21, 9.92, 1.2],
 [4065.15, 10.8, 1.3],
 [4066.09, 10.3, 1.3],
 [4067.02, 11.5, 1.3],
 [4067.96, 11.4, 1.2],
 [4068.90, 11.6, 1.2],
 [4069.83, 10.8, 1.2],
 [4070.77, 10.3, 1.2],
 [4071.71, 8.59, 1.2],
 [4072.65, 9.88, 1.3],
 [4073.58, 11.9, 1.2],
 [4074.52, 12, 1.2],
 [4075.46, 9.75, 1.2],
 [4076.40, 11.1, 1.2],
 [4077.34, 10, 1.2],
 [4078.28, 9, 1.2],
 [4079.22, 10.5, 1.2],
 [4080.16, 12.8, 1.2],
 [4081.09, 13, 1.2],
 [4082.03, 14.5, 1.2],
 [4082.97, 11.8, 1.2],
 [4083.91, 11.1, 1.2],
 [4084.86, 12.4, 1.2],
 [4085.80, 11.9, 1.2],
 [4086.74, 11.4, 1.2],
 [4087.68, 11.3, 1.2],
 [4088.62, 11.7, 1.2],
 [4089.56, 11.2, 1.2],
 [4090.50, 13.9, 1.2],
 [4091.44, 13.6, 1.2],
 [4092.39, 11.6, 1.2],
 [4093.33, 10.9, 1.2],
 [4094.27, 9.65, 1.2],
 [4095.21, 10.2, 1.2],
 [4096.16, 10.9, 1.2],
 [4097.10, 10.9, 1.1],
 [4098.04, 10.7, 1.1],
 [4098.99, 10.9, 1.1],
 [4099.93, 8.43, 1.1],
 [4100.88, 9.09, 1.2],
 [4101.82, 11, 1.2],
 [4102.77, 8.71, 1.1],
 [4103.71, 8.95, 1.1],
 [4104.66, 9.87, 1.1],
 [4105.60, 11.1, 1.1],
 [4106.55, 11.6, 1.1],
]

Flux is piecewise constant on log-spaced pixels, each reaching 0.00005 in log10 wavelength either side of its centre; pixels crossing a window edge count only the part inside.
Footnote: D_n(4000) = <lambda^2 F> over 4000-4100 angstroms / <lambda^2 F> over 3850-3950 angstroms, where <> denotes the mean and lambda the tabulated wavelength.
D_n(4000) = 1.94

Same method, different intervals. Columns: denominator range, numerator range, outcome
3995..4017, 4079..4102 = 1.09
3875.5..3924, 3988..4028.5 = 1.78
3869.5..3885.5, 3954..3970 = 1.24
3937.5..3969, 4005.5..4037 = 1.81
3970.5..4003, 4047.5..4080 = 1.16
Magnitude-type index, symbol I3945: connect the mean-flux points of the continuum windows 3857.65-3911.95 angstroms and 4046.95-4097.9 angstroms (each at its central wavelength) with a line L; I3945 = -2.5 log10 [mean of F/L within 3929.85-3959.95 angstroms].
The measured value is 0.24 mag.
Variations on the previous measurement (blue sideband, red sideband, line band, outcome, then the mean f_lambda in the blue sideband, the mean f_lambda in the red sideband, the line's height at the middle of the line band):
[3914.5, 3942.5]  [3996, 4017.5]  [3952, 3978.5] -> 0.225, 5.62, 10.8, 8.06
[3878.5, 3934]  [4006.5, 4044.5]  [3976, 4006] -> 0.039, 6.65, 12.1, 10.5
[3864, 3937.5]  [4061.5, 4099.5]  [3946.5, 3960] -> -0.097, 6.27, 11.1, 7.68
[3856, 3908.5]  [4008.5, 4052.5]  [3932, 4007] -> 0.242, 6.26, 11.9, 9.55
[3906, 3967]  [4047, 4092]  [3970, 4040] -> -0.202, 6.6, 10.9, 8.84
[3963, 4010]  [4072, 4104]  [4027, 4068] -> -0.068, 8.77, 11.1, 10.2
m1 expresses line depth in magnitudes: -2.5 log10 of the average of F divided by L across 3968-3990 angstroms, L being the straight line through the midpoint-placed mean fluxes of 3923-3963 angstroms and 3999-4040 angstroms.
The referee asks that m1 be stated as 0.146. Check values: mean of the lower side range 6.27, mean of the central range 7.84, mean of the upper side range 11.8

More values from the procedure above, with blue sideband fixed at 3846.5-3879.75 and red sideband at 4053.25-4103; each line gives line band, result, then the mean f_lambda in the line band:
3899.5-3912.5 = -0.18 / 7.78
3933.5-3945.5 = 0.40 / 5.13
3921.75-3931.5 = 0.21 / 5.84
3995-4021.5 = -0.25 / 11.4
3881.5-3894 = 0.04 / 5.95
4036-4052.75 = -0.11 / 11.1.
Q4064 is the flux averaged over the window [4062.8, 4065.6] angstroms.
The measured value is 9.69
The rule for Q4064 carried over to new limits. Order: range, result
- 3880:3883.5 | 5.37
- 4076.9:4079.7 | 9.83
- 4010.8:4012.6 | 11.7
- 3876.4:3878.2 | 5.03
